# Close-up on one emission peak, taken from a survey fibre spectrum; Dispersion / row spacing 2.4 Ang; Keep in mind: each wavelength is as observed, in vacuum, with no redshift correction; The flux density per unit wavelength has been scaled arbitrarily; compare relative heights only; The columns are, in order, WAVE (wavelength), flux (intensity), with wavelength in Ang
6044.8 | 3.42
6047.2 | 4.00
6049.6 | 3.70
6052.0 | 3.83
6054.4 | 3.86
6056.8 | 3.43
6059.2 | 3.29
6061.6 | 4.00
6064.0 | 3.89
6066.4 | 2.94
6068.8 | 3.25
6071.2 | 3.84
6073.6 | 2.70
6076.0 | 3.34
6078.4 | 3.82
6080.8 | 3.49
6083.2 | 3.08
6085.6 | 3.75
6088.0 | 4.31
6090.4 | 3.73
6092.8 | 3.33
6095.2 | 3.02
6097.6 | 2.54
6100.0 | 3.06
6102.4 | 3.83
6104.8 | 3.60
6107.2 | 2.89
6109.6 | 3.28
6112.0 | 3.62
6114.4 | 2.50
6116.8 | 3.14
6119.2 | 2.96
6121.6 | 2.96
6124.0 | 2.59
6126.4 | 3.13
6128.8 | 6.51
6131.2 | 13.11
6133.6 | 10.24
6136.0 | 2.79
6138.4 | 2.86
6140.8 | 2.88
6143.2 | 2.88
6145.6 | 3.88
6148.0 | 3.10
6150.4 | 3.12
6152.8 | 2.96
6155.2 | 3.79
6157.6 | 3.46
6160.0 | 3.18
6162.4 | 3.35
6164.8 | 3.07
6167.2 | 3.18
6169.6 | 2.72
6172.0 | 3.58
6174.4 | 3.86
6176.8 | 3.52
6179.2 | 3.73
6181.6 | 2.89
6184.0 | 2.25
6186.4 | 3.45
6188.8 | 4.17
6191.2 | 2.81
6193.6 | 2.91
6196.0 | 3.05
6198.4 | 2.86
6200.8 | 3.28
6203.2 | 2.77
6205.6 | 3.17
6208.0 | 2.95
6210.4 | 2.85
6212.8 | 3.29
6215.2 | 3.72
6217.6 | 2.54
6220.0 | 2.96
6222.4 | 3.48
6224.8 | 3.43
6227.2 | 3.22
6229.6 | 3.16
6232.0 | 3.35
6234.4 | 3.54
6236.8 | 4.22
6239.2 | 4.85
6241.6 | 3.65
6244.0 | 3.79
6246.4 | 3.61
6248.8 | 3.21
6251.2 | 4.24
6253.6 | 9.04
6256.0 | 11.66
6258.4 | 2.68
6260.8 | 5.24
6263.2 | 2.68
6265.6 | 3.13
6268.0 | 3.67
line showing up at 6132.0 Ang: H-beta 4861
